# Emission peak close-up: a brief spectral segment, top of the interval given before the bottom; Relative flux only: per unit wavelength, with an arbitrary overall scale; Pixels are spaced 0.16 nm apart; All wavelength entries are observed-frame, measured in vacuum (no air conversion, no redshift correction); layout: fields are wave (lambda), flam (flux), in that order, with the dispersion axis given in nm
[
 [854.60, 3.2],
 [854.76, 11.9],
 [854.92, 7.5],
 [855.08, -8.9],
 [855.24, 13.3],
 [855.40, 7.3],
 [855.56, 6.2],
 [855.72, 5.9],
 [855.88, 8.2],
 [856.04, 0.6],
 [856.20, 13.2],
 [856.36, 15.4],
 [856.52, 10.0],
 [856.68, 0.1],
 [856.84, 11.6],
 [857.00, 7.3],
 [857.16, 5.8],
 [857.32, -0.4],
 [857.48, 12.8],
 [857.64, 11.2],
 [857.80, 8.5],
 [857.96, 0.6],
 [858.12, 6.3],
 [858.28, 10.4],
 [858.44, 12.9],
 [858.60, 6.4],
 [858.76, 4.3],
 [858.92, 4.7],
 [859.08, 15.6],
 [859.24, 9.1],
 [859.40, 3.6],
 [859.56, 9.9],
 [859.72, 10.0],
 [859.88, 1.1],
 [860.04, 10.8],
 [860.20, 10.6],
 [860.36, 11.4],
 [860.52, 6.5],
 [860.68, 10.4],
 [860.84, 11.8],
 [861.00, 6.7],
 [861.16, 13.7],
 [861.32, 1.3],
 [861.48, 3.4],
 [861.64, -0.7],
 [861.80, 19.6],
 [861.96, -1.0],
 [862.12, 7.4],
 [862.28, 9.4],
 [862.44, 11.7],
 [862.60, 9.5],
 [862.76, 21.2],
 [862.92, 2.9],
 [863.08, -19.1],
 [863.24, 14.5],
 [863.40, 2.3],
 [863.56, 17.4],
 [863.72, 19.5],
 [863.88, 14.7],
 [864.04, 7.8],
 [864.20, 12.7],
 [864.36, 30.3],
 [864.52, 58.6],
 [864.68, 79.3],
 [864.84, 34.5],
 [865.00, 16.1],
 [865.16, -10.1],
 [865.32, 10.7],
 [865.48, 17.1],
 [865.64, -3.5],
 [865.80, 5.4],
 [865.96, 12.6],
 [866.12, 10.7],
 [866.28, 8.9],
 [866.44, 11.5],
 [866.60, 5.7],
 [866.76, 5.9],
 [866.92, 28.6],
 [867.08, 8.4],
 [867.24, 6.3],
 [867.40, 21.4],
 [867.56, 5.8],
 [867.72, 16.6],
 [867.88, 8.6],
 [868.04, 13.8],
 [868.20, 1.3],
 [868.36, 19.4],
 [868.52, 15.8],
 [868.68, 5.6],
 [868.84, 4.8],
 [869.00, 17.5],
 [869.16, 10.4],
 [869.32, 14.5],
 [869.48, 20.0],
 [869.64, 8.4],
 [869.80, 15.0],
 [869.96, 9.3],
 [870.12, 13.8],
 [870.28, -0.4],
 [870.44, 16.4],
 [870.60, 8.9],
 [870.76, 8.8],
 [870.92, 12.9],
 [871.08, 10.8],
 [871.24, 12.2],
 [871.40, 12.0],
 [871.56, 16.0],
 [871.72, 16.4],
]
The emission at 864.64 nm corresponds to Hgamma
